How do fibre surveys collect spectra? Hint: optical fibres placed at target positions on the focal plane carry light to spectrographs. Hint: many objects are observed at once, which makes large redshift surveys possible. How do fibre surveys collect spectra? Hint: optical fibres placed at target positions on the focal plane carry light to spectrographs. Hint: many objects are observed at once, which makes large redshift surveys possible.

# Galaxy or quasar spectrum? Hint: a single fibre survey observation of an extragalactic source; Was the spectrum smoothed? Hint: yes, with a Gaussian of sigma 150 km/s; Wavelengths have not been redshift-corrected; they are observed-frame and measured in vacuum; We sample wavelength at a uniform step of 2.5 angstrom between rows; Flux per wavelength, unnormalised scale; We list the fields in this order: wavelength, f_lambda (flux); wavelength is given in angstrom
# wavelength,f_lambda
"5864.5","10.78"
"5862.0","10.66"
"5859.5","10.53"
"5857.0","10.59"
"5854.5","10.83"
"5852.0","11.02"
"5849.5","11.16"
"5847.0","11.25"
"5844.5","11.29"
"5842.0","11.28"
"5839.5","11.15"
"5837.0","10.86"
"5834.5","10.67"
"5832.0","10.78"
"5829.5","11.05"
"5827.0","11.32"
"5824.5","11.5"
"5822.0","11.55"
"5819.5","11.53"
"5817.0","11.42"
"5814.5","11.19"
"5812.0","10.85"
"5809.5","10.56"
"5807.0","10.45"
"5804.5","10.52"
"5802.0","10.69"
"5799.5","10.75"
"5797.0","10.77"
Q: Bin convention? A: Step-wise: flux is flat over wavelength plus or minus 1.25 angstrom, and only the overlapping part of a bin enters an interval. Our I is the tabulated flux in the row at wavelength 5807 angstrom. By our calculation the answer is 10.45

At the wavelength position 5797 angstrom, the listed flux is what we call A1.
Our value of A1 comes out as 10.77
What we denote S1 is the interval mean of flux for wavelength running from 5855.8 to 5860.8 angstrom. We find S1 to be 10.6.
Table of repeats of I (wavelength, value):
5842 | 11.28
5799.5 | 10.75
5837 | 10.86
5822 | 11.55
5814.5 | 11.19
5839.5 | 11.15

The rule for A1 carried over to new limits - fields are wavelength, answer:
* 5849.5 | 11.16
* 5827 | 11.32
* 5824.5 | 11.5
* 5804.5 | 10.52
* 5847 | 11.25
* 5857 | 10.59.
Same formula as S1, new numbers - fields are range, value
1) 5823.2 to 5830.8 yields 11.3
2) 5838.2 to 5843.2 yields 11.2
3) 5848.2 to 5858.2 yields 10.9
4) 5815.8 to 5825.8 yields 11.5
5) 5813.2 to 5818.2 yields 11.3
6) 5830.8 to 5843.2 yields 10.9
